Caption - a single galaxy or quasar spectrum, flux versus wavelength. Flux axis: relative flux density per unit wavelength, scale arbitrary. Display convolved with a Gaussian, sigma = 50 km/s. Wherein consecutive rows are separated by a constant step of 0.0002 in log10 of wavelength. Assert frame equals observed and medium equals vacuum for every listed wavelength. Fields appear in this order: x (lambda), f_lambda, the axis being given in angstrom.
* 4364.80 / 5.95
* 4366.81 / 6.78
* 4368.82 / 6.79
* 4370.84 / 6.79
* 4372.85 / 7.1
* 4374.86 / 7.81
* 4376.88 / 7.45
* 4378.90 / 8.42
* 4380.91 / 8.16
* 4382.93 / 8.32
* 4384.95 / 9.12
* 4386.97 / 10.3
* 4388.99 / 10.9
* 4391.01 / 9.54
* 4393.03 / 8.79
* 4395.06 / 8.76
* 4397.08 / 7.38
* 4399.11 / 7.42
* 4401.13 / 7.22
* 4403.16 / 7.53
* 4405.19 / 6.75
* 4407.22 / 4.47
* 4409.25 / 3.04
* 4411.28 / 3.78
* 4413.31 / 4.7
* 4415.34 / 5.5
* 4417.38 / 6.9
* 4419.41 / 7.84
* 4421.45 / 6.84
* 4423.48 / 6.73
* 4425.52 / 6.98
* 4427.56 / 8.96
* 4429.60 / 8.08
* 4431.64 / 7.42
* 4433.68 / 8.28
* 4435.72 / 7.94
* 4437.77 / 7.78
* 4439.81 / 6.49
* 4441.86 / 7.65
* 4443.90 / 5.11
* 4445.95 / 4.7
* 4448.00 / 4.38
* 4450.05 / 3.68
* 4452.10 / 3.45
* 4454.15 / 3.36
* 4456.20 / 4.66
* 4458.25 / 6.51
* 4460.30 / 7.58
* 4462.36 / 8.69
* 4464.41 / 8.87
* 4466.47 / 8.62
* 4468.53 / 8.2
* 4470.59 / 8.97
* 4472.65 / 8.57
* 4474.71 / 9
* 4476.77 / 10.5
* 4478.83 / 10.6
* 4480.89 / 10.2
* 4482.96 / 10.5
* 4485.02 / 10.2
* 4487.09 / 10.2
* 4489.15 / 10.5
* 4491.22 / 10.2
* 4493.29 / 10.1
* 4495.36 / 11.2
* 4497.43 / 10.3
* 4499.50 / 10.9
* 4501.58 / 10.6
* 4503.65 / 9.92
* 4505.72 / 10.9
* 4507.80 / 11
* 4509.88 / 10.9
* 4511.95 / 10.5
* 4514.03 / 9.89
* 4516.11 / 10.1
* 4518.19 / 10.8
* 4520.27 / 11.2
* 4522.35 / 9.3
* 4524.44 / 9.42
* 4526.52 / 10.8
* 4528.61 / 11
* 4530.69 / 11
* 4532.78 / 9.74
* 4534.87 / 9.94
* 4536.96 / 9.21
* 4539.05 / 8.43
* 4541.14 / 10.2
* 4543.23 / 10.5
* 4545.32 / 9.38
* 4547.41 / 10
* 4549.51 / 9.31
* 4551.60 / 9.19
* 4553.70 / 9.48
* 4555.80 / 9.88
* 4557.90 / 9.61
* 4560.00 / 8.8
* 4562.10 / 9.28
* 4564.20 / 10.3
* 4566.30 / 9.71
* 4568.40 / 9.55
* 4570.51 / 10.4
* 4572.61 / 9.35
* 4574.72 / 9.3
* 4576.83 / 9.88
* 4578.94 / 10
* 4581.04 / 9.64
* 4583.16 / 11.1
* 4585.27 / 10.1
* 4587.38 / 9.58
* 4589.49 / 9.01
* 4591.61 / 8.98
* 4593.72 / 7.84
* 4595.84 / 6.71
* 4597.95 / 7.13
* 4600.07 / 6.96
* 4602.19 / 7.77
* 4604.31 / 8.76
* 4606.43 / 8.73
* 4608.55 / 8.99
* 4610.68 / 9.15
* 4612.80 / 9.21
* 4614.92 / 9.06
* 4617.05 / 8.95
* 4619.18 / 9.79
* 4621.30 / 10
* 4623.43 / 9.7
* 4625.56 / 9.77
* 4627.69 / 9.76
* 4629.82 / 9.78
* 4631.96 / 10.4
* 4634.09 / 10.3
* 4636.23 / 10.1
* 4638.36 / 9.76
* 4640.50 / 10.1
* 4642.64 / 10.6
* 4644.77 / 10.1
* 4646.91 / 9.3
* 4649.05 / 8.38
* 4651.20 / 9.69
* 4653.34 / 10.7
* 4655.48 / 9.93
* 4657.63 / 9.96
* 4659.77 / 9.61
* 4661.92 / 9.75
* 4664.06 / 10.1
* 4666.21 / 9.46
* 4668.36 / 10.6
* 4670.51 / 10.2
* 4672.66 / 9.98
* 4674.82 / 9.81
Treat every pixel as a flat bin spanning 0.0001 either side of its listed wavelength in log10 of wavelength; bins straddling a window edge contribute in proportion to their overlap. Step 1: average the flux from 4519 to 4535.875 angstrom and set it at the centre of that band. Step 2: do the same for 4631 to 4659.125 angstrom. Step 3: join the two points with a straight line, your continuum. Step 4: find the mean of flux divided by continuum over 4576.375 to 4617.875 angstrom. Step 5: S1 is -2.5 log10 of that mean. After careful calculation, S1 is 0.14 mag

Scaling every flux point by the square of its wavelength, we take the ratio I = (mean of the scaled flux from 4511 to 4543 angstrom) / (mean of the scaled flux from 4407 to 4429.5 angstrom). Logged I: 1.73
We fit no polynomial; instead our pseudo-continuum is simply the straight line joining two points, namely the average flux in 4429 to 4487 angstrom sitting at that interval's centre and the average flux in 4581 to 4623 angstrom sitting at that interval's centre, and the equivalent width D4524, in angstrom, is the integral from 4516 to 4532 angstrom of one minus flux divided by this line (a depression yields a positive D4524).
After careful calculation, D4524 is -4.54 angstrom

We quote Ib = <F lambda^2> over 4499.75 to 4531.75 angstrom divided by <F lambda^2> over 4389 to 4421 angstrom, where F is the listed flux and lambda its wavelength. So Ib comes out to 1.63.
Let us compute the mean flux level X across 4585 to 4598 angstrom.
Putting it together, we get 8.49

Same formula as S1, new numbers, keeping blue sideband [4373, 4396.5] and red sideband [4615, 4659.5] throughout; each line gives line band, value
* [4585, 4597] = 0.123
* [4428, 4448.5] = 0.288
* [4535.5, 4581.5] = -0.013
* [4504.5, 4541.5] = -0.098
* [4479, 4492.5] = -0.124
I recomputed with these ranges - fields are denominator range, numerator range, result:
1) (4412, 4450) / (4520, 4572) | 1.54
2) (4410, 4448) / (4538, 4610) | 1.47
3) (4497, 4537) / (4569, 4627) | 0.91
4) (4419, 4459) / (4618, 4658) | 1.71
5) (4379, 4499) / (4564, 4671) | 1.32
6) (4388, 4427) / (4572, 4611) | 1.39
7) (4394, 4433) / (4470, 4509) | 1.59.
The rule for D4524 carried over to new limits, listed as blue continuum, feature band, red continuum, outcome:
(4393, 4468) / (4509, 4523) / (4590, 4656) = -4.84 angstrom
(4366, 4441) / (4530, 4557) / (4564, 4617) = -3.30 angstrom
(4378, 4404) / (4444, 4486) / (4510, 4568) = 8.04 angstrom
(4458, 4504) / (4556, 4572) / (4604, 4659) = -0.01 angstrom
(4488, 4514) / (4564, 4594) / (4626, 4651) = 1.43 angstrom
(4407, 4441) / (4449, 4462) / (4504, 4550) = 4.50 angstrom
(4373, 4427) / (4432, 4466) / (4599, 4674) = 6.72 angstrom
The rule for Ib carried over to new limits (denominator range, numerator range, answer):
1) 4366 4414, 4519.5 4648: 1.40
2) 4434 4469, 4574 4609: 1.48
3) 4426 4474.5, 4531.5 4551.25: 1.45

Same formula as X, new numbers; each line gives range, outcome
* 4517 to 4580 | 9.83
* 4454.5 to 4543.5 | 9.73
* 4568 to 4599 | 9.23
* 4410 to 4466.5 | 6.43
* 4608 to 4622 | 9.3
